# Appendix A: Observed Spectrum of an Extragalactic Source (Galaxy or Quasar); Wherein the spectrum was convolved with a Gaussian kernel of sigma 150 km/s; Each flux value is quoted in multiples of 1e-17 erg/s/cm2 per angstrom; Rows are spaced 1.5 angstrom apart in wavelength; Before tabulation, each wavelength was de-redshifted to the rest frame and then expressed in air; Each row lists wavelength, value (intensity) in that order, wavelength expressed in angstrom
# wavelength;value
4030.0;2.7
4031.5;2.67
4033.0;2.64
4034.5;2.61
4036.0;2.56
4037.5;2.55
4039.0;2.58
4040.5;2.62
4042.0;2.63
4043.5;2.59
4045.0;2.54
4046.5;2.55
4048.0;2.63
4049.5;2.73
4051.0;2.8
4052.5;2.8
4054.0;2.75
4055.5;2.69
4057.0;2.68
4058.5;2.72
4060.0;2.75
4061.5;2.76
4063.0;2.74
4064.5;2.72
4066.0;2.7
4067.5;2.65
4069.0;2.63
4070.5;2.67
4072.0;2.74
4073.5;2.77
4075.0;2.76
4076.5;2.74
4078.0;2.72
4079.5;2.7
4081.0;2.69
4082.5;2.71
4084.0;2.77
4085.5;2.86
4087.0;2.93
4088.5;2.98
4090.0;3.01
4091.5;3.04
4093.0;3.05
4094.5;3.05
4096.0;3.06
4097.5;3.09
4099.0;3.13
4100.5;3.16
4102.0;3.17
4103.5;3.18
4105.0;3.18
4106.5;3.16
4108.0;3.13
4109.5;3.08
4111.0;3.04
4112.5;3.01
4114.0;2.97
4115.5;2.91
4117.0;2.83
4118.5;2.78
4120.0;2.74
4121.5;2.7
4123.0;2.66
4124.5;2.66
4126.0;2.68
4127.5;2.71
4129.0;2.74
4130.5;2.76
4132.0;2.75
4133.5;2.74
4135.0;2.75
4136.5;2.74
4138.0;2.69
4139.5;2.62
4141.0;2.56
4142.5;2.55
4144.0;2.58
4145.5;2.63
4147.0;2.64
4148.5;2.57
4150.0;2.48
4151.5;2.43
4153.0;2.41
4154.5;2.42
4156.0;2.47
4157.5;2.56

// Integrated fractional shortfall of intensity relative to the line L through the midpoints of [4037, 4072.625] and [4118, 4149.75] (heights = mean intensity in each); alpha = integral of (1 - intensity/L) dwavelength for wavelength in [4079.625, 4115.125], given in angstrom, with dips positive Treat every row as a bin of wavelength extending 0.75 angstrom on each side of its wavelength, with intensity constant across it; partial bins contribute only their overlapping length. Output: -4.5 angstrom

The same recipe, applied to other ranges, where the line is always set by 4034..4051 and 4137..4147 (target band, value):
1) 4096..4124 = -4.1 angstrom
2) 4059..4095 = -2.6 angstrom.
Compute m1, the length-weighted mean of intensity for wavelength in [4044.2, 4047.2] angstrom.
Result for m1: 2.55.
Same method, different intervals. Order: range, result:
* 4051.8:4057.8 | 2.73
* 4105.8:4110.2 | 3.12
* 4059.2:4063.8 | 2.75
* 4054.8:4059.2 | 2.7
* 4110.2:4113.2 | 3.03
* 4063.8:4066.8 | 2.71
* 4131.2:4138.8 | 2.73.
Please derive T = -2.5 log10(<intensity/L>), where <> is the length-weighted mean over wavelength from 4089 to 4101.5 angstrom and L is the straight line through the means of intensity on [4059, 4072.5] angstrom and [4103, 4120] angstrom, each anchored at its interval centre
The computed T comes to -0.06 mag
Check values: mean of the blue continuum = 2.71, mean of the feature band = 3.07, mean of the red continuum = 3.01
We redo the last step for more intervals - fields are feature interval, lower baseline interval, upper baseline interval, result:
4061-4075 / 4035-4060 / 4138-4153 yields -0.03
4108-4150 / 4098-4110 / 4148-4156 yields 0.02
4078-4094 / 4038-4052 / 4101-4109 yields 0.05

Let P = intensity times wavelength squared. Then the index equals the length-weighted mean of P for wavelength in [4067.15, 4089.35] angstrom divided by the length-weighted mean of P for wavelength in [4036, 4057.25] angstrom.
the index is 1.06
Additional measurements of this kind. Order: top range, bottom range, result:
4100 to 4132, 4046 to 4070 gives 1.11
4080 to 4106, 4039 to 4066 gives 1.14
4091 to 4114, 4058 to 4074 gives 1.16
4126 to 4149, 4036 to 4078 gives 1.03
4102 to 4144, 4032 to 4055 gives 1.11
